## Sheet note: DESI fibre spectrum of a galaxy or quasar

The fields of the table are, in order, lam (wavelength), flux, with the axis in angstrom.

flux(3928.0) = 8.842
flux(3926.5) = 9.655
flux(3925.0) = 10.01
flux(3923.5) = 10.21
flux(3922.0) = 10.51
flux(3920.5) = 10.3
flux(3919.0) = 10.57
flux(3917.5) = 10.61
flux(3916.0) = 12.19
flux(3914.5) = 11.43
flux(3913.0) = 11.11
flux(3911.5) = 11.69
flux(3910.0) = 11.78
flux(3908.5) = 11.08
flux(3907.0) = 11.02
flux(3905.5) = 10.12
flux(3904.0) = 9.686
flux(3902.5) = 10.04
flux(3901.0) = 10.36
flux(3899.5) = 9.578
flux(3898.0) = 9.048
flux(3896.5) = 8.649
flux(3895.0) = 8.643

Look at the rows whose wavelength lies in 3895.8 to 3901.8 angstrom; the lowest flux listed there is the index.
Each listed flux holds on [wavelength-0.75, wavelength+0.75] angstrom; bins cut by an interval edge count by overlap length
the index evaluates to 8.649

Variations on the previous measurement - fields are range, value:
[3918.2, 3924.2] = 10.21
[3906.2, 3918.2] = 10.61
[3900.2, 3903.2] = 10.04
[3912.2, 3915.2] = 11.11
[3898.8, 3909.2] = 9.578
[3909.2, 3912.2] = 11.69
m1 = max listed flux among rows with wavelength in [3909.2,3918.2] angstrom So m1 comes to 12.19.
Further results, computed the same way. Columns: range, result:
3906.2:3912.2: 11.78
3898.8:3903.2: 10.36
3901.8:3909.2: 11.08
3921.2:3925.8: 10.51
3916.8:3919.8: 10.61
